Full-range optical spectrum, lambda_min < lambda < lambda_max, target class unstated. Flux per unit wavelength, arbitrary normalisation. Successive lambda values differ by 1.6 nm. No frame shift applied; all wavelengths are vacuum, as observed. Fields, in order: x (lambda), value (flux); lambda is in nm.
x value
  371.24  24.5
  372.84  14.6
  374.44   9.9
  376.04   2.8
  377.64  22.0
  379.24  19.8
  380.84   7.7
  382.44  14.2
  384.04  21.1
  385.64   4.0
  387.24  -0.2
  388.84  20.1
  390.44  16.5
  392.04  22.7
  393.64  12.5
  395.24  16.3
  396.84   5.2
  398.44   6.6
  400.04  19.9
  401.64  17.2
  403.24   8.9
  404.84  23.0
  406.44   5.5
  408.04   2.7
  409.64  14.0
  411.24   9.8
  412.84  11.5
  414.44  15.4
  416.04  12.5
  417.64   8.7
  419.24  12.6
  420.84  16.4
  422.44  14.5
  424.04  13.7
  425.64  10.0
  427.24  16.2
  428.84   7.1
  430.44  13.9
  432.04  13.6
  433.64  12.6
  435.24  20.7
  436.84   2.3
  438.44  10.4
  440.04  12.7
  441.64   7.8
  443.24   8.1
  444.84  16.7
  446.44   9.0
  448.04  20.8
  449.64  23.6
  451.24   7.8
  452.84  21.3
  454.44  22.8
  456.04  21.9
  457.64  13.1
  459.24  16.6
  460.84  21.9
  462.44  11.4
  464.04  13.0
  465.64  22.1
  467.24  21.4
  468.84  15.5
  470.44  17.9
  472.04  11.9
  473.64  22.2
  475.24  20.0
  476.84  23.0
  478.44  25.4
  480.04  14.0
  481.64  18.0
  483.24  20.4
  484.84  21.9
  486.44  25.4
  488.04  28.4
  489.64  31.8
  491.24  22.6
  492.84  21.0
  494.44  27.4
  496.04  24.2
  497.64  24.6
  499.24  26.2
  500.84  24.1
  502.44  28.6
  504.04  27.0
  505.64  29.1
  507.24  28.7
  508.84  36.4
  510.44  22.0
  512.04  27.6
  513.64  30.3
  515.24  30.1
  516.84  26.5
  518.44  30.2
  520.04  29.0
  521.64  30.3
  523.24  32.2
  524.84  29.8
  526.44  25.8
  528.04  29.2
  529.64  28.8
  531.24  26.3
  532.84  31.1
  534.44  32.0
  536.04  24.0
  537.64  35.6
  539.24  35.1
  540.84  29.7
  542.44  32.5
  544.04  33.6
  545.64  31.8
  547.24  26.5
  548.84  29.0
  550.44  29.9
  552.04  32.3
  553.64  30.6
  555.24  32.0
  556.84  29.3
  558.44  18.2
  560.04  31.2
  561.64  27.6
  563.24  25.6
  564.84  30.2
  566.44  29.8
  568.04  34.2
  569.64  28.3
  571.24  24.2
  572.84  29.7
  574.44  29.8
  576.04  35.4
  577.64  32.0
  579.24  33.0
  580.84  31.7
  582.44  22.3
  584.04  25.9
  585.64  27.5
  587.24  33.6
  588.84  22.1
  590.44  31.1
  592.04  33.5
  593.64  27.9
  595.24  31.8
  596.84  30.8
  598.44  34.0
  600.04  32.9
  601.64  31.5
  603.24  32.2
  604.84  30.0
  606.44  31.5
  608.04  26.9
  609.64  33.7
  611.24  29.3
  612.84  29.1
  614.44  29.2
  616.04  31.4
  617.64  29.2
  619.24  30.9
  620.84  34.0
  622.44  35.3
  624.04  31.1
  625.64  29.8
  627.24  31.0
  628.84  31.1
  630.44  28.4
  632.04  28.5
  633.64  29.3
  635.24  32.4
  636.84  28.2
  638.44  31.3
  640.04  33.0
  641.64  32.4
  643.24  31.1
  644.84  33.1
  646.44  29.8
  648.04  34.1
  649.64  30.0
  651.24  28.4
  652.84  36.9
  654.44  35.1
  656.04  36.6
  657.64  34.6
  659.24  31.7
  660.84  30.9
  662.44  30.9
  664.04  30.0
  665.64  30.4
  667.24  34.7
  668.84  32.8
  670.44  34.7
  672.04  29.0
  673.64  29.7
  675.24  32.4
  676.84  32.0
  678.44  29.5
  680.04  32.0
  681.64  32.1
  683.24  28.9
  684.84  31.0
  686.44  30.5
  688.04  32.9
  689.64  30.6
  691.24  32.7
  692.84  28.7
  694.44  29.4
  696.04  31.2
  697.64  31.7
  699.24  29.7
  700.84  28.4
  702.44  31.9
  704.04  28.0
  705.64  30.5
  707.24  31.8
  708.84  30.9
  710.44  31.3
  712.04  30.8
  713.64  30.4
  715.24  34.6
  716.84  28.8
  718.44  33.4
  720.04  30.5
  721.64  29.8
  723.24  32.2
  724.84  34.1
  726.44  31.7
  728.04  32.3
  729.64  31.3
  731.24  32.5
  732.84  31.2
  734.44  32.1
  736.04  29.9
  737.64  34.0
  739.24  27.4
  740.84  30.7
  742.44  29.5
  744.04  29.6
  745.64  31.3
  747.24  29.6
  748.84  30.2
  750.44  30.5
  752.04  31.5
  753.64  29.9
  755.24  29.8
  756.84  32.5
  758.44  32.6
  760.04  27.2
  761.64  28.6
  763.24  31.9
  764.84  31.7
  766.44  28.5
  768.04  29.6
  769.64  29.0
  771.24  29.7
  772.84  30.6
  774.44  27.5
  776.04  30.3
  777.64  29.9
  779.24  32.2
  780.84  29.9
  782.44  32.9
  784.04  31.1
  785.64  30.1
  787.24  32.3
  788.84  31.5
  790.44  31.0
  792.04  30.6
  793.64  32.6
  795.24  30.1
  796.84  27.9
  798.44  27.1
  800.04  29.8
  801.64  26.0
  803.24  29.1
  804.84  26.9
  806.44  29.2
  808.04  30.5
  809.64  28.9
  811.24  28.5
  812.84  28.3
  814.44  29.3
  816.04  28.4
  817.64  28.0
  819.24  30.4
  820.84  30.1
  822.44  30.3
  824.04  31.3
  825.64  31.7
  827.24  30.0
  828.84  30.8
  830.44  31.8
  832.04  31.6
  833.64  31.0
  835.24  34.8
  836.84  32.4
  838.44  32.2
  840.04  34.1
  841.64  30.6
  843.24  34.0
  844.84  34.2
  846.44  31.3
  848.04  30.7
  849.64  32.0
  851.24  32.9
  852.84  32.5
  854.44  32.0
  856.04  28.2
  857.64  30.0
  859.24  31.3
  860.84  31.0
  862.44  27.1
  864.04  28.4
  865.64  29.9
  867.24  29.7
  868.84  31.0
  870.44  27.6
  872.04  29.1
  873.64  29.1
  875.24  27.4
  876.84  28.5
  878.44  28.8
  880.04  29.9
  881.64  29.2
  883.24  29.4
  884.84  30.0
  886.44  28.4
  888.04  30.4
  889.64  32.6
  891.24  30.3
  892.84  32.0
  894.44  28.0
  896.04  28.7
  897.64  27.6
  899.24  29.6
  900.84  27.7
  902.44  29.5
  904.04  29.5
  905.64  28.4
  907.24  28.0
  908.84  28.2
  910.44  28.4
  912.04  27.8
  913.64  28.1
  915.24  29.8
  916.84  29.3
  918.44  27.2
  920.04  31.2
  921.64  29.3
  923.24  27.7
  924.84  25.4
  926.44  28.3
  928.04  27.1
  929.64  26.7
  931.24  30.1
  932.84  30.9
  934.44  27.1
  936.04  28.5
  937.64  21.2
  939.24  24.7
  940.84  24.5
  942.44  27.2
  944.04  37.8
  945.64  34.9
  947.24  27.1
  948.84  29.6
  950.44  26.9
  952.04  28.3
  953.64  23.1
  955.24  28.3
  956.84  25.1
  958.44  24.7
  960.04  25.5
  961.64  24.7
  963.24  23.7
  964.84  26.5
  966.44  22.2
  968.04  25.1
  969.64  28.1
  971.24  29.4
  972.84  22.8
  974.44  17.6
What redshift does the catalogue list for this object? 0.13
